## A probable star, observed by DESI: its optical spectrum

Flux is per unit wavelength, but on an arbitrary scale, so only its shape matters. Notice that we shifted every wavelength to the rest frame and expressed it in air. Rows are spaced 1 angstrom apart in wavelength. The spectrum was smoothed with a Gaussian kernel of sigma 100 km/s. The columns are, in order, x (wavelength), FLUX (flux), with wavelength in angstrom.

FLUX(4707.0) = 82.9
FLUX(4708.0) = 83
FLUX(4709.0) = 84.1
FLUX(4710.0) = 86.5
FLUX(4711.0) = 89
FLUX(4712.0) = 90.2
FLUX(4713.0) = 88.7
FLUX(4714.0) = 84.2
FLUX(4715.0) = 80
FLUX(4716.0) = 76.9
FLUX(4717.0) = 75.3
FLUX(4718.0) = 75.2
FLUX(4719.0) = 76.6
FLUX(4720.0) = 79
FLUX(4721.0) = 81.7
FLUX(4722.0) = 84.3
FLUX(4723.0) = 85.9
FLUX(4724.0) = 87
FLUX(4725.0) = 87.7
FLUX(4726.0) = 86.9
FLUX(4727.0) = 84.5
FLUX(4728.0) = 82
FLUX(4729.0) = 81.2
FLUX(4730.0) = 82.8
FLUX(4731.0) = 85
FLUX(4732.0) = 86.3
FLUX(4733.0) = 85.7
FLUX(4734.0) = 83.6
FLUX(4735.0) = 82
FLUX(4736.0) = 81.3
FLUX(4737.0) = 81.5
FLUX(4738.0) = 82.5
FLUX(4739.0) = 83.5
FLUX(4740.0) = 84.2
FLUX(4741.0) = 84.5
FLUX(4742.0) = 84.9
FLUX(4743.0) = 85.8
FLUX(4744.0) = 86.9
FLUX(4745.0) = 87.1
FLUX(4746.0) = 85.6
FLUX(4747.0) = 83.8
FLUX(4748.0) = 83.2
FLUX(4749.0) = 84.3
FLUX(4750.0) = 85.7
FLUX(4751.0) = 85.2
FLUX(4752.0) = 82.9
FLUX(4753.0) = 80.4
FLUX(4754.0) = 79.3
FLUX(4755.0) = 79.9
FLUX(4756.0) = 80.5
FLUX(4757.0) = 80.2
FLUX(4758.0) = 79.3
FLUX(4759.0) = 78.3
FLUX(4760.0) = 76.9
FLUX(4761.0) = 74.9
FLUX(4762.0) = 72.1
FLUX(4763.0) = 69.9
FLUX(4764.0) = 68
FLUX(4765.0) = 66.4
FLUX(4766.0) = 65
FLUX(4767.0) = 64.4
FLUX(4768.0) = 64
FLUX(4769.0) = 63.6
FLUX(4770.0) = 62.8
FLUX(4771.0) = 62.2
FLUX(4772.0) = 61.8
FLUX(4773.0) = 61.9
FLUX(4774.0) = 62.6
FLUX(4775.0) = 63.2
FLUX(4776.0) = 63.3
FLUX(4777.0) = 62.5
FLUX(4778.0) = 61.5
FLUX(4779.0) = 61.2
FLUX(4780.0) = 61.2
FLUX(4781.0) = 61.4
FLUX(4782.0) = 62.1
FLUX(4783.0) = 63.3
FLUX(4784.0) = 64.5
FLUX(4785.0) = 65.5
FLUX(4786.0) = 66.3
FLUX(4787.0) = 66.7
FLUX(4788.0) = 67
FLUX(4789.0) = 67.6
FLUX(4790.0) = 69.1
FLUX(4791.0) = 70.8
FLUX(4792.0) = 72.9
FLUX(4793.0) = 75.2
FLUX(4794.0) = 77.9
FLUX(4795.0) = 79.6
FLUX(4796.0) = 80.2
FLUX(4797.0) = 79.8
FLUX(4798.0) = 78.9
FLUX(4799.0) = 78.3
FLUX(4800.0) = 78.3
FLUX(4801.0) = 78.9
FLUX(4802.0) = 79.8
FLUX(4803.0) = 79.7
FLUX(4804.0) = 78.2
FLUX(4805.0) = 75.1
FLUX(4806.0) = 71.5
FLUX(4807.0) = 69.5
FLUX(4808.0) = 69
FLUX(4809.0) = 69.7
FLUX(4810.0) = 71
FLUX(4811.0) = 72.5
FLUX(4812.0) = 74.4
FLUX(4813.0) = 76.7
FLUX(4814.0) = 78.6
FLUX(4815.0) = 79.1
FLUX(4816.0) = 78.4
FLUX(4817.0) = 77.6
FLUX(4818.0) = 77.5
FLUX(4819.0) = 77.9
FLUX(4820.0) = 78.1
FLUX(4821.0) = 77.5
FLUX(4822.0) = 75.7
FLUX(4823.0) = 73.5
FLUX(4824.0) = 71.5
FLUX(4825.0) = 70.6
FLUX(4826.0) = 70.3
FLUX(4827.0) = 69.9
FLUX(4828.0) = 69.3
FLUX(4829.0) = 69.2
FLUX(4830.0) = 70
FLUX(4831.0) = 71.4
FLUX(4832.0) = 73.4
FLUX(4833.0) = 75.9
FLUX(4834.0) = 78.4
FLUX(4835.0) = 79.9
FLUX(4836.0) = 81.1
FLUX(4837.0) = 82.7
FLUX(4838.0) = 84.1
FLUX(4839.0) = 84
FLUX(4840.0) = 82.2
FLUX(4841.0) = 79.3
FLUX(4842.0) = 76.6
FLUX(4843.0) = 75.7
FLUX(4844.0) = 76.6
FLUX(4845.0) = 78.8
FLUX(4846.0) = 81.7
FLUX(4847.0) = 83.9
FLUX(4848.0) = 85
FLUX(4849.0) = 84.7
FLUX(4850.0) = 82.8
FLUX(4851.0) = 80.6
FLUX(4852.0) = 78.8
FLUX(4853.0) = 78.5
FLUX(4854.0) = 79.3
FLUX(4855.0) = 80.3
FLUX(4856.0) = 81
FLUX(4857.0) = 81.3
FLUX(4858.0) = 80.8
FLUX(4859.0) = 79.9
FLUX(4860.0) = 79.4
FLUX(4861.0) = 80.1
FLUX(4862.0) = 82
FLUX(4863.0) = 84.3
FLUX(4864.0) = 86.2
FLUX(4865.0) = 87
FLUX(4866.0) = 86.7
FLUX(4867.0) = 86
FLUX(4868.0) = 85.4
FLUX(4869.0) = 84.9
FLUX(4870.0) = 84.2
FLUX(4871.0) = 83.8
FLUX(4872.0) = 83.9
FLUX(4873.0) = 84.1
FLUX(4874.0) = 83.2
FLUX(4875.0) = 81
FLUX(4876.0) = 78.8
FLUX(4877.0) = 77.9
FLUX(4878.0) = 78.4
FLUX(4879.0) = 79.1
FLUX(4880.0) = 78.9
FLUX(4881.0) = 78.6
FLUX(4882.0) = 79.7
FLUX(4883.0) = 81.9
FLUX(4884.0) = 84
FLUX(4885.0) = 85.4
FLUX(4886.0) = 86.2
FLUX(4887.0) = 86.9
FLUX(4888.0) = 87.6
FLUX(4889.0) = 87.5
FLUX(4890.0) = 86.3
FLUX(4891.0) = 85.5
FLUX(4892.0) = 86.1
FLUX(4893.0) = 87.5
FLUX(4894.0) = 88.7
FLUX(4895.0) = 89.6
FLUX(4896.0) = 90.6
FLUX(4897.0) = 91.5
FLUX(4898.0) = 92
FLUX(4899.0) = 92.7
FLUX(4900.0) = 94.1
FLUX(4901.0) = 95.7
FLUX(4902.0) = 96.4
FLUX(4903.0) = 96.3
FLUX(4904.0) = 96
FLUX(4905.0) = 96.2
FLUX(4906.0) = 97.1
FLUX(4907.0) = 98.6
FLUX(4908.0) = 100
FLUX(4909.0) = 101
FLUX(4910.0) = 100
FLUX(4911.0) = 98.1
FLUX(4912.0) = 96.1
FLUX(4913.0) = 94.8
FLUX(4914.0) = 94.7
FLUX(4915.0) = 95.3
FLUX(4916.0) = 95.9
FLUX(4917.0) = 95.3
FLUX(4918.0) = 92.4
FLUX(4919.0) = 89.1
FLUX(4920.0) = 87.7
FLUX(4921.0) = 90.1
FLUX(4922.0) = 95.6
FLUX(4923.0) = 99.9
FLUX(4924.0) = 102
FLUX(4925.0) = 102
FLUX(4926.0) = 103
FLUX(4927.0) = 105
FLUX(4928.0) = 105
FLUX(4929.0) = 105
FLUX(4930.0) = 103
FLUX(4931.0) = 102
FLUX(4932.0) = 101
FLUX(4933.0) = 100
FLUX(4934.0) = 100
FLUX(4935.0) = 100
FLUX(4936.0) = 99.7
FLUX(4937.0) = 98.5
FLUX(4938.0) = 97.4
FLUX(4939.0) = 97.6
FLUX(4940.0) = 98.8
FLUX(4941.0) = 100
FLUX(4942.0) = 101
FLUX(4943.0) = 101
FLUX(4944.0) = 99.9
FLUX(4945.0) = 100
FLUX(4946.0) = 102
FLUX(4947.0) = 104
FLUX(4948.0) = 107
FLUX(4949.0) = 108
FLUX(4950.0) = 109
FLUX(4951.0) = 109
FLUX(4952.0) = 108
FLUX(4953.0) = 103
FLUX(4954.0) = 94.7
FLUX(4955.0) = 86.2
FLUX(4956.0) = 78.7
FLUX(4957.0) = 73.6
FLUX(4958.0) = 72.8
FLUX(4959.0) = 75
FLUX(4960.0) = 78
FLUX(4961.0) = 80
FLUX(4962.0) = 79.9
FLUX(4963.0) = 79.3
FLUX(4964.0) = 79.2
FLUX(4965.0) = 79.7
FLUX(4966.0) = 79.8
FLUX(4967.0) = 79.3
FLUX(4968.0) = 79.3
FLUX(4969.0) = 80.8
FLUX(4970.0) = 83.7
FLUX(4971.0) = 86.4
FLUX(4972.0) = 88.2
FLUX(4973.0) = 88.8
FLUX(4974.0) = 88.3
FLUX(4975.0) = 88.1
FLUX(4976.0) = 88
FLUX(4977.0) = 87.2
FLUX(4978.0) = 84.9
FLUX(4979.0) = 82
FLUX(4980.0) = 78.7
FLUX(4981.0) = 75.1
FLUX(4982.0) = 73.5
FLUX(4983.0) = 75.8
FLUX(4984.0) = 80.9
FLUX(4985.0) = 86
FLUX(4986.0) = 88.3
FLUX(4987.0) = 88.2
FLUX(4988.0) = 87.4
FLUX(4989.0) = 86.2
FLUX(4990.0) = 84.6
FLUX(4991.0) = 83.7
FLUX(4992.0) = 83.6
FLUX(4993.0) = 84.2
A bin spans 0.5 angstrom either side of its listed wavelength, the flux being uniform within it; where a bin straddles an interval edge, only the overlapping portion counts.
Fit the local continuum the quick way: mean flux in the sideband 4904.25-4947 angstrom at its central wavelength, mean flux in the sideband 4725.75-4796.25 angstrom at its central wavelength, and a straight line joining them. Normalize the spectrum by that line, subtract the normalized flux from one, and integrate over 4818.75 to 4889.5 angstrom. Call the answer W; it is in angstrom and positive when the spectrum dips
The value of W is 6.6 angstrom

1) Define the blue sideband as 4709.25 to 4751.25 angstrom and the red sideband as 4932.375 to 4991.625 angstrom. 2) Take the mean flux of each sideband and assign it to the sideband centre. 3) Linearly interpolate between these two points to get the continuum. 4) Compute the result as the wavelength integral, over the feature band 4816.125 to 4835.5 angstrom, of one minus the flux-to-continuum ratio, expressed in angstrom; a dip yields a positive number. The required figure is 2.7 angstrom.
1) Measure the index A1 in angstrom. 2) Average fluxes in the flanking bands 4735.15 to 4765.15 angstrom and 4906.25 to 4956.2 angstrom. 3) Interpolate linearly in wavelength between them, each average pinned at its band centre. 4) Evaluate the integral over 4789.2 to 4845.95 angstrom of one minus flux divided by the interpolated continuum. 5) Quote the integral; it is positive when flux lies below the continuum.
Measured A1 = 7.6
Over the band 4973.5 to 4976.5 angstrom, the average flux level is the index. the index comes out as 88.1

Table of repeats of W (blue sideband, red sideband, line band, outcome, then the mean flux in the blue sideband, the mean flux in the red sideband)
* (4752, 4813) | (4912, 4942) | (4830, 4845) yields 0.5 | 70.8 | 98.3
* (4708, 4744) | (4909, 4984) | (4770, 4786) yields 4.3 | 83.5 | 92.4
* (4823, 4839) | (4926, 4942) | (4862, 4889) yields 0.9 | 74.8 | 101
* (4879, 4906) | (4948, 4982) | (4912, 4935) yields -2.8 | 88.5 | 86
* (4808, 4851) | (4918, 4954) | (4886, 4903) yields 0.3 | 76.8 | 101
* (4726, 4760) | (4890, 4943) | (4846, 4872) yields 2.7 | 83.1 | 96.5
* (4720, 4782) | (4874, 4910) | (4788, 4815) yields 2.0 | 76.8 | 88.5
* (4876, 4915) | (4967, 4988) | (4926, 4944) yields -2.9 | 89.9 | 83.6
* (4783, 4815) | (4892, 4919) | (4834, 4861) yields 0.8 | 73.6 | 94.6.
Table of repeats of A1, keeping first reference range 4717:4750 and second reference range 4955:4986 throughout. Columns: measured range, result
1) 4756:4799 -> 7.4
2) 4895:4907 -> -1.8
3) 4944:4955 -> -3.0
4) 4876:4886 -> 0.2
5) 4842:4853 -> 0.3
